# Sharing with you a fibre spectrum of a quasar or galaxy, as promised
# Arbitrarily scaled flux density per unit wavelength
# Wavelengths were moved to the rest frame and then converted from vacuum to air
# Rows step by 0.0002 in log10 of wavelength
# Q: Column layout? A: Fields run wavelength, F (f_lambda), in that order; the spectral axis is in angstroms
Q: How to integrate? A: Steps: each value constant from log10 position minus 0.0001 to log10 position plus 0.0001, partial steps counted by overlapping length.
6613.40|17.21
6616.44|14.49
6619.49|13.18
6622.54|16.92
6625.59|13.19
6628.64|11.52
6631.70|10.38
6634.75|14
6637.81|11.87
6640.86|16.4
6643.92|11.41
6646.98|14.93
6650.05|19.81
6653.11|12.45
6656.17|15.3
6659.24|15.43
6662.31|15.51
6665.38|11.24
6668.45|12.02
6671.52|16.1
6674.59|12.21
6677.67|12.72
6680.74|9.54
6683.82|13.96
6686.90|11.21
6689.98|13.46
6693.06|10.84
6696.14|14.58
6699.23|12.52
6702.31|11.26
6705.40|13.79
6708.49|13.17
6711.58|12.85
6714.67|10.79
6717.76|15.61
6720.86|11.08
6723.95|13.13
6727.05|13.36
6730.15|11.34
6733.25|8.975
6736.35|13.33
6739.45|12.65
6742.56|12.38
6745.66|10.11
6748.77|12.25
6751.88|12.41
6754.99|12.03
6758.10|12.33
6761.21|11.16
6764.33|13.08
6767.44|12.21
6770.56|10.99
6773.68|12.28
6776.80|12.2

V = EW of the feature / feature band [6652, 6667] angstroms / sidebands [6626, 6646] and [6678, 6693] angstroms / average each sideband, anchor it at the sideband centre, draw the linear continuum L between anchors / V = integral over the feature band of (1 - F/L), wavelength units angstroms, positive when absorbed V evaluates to -2.0 angstroms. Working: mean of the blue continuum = 12.7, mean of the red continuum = 12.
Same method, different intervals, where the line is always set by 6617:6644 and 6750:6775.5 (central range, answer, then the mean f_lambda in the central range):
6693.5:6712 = -0.4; 12.9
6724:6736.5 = 0.6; 11.7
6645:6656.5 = -2.0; 15.5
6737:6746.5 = 0.2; 12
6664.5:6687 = 0.7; 12.5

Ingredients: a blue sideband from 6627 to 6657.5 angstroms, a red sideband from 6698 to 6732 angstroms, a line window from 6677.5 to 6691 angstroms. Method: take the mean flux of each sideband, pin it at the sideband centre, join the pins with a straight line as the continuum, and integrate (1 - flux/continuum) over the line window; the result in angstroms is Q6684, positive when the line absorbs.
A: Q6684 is 1.1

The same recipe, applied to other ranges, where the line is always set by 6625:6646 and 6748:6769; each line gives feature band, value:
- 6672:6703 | 0.3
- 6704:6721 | -0.9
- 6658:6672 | -1.4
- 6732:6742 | 0.4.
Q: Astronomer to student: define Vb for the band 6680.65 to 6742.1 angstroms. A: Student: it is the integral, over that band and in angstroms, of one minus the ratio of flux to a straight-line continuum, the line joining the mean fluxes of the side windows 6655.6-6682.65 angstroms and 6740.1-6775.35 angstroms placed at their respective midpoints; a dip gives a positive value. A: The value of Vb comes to 1.0 angstroms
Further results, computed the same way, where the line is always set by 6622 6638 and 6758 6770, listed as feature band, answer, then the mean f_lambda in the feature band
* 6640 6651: -2.27 angstroms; 15.4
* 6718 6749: 0.63 angstroms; 12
